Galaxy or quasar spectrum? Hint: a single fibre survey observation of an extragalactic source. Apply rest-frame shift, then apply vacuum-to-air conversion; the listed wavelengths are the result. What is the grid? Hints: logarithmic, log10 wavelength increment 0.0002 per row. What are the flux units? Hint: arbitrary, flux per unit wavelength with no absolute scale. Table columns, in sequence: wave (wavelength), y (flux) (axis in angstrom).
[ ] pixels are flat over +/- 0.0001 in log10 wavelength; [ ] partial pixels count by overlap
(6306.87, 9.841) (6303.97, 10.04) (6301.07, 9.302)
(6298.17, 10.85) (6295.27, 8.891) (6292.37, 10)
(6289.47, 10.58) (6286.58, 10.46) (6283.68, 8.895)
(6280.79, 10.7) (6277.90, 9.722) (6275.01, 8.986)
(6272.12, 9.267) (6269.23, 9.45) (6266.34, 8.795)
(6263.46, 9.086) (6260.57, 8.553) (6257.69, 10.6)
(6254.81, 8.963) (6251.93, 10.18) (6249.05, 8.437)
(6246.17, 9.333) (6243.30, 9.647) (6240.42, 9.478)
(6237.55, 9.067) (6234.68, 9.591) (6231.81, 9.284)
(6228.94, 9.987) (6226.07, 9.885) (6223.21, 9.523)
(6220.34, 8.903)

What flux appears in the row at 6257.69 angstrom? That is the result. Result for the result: 10.6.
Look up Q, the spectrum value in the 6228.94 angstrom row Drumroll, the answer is 9.987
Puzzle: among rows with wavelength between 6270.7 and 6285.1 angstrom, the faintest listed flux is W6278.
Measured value 8.895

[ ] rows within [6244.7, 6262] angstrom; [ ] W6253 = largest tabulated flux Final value 10.6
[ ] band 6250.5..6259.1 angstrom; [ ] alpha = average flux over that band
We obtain 9.91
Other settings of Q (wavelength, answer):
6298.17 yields 10.85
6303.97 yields 10.04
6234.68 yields 9.591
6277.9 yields 9.722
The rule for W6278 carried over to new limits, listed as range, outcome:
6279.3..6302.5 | 8.891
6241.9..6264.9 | 8.437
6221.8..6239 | 9.067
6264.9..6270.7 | 8.795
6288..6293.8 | 10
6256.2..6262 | 8.553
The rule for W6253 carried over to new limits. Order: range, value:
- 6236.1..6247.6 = 9.647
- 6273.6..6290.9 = 10.7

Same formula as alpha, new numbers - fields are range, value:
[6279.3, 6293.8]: 10.1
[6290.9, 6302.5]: 9.76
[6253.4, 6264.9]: 9.3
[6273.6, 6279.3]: 9.35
